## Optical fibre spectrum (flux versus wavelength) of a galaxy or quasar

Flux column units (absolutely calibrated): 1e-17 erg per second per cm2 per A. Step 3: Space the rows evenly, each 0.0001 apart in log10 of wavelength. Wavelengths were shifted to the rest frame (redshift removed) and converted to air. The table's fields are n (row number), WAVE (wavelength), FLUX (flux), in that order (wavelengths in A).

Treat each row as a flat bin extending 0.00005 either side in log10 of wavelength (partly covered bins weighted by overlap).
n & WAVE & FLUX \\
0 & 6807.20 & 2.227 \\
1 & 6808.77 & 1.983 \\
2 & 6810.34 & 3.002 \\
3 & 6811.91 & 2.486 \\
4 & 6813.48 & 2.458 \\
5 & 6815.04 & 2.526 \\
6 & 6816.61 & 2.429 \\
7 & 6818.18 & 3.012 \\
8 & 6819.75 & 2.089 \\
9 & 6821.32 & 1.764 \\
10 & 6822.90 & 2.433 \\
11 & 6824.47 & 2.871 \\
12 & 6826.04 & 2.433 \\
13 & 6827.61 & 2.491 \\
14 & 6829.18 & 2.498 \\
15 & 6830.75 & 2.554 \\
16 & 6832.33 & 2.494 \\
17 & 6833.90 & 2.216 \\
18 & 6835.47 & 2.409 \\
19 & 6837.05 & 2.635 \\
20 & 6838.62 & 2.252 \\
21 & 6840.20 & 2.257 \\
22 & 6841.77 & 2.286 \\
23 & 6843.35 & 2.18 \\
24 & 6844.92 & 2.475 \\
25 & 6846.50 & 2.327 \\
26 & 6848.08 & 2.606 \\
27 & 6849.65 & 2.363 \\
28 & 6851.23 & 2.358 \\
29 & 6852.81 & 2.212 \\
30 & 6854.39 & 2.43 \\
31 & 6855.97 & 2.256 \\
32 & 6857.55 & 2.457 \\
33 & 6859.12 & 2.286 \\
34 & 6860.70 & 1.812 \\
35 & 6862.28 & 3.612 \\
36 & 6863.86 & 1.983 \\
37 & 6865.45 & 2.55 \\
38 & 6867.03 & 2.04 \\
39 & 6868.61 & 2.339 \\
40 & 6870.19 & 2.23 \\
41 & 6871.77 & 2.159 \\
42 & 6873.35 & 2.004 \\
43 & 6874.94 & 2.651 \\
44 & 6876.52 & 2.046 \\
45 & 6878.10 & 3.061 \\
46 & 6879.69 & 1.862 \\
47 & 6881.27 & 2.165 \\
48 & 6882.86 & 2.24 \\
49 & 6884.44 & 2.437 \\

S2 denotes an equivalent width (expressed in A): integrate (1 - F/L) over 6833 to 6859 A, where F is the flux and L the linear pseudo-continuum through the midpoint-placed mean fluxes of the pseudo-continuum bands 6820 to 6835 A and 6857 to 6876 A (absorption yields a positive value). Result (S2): 0.2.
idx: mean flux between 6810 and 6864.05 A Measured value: 2.43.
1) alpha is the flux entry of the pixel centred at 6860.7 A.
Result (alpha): 1.812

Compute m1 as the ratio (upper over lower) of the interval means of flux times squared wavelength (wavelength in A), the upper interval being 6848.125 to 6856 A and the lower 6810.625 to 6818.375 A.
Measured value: 0.92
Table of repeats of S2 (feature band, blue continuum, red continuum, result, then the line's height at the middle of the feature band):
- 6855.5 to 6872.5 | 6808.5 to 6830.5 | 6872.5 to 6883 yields -0.04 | 2.33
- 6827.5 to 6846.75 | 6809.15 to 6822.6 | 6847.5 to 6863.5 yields 0.40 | 2.44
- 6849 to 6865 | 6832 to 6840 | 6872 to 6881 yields -0.25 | 2.34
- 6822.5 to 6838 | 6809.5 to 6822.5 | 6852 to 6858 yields -0.55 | 2.42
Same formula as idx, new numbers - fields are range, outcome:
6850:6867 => 2.38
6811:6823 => 2.4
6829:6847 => 2.38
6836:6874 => 2.34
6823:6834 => 2.52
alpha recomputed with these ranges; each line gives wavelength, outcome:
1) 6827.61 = 2.491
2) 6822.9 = 2.433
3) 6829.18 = 2.498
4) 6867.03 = 2.04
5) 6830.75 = 2.554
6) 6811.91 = 2.486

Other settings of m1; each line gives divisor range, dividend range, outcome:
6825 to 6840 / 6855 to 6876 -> 0.96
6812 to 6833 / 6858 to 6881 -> 0.96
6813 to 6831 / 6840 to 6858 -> 0.96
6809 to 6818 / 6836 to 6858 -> 0.93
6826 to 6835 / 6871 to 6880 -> 0.96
